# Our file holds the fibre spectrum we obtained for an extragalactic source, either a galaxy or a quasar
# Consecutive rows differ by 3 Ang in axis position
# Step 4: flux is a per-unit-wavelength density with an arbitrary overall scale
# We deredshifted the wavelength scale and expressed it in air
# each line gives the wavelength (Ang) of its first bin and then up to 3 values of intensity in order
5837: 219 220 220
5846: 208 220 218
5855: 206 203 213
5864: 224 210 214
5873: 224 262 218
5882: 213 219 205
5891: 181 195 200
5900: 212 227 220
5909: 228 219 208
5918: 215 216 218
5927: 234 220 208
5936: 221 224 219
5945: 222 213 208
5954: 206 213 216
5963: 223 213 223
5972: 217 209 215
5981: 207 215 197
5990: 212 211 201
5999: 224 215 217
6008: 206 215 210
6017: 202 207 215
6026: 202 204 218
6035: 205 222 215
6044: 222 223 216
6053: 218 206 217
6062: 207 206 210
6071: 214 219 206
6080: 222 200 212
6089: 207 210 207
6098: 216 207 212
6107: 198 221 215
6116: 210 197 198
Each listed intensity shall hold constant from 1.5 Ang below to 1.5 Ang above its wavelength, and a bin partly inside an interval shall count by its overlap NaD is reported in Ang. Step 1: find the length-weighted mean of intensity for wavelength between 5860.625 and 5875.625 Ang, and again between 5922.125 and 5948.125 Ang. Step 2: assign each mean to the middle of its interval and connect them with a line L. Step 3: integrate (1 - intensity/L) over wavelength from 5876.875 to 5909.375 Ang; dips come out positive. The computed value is 1.4 Ang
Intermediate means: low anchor 221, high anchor 220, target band 211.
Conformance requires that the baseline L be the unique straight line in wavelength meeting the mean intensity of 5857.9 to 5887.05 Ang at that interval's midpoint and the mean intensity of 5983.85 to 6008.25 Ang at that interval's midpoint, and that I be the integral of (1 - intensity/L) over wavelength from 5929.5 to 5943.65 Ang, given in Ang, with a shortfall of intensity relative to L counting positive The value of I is -0.2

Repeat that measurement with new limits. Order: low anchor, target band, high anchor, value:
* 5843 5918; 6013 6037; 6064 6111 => 0.4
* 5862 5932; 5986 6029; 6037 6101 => 0.9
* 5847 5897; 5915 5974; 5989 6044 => -1.2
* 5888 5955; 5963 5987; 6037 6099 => 0.0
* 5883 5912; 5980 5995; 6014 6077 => 0.2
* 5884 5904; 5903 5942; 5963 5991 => -2.3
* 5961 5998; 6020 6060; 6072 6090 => -0.4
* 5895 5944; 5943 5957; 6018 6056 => 0.3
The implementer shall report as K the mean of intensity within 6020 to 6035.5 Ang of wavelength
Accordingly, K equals 209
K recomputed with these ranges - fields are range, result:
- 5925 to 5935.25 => 221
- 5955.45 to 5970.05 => 217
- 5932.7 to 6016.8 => 213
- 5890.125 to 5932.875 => 214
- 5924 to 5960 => 217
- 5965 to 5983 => 214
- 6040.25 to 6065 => 215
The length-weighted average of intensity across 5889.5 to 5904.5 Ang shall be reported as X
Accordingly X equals 203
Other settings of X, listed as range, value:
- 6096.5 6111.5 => 211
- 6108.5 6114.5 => 218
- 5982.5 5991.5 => 208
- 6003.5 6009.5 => 212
